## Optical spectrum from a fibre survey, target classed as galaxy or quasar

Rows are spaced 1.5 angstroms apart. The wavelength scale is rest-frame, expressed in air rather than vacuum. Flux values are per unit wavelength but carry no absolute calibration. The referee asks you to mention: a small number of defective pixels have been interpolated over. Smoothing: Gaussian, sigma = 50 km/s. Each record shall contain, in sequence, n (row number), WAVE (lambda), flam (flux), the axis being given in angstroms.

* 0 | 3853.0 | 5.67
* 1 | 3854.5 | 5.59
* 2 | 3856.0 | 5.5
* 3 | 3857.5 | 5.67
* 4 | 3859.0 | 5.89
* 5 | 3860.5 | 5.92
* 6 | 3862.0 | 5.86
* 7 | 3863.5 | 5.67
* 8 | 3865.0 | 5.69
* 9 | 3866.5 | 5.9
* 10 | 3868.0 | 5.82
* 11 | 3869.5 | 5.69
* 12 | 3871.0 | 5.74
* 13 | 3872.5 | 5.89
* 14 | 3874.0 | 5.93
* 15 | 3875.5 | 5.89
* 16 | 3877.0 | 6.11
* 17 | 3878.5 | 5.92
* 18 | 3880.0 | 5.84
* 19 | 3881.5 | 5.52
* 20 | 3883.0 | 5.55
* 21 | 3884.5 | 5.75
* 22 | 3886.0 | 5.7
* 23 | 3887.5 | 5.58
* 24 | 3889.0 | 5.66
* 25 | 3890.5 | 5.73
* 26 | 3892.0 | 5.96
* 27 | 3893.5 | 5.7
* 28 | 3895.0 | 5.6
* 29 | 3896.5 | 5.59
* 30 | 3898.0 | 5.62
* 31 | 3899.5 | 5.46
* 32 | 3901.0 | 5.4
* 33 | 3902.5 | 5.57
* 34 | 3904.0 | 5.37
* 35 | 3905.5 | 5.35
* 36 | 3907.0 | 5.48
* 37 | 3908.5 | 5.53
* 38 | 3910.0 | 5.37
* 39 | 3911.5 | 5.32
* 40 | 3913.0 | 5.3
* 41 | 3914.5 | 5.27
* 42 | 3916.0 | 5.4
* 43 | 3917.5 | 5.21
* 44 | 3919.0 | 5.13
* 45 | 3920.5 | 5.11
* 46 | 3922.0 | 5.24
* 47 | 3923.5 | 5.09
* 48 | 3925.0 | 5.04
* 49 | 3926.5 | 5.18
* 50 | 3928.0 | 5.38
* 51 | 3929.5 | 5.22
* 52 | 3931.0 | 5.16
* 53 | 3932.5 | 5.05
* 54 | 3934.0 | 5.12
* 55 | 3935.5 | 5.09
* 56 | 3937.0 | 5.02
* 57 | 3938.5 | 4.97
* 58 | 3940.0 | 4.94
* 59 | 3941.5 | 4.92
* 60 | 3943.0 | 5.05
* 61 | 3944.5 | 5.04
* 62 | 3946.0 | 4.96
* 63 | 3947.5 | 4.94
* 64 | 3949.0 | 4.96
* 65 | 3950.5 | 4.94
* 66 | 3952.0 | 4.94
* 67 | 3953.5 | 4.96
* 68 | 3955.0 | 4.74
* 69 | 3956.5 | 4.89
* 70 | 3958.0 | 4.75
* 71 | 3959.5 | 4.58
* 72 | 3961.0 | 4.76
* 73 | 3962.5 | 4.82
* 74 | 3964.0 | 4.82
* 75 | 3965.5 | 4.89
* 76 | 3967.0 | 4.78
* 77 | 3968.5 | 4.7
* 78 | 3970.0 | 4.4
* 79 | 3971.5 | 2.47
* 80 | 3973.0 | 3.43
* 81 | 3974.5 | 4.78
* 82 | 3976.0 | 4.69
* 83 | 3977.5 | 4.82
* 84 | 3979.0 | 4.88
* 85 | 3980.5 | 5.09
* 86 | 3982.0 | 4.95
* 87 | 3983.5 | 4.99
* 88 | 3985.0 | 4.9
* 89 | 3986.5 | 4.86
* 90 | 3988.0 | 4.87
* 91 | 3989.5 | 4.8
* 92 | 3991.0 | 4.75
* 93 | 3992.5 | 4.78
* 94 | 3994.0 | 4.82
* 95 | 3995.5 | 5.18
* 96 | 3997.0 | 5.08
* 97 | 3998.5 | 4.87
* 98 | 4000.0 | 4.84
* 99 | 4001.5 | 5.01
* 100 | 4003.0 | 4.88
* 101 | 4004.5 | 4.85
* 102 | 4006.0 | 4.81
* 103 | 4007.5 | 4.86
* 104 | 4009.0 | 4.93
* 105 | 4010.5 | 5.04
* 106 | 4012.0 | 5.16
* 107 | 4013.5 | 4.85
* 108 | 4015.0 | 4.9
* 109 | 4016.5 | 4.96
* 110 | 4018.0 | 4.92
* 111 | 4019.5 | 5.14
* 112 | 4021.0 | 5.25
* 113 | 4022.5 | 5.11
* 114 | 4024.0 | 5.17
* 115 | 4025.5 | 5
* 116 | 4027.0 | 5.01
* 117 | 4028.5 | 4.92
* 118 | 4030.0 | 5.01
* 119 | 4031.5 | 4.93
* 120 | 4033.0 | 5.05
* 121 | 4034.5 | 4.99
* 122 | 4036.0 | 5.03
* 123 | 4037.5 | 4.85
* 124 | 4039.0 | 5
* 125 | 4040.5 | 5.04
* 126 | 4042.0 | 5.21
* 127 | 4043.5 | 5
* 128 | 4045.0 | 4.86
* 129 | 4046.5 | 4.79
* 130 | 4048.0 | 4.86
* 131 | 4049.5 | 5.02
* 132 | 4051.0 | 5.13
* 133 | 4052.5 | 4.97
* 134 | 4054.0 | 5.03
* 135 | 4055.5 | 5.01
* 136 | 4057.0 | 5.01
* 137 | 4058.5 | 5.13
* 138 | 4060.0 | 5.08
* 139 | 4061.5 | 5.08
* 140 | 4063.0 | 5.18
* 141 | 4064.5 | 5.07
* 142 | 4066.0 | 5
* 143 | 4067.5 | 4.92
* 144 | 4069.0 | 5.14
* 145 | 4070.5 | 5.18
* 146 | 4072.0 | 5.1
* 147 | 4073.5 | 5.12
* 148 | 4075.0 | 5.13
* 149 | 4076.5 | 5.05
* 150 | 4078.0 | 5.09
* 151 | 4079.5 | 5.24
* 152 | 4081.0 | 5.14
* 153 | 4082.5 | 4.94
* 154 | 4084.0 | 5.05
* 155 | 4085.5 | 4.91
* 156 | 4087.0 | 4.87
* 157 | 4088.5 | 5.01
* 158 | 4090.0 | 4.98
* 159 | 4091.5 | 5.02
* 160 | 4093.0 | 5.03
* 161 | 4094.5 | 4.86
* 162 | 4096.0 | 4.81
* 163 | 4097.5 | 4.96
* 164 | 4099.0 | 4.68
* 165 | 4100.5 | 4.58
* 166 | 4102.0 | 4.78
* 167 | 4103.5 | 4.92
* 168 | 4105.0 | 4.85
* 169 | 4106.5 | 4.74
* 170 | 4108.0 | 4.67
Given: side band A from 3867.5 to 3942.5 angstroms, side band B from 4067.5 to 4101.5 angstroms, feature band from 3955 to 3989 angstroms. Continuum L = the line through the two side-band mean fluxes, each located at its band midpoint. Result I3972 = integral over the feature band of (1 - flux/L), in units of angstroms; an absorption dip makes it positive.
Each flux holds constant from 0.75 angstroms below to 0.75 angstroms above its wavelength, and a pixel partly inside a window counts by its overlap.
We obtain 4.07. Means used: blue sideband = 5.45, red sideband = 4.99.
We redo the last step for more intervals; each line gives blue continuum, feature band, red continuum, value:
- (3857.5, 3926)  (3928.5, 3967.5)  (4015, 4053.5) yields 3.0 angstroms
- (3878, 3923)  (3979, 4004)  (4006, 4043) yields 1.1 angstroms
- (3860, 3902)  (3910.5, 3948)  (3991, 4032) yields 2.2 angstroms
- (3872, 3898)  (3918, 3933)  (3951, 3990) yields 0.2 angstroms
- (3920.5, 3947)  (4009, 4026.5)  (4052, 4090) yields 0.1 angstroms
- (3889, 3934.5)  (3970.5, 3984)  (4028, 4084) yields 2.0 angstroms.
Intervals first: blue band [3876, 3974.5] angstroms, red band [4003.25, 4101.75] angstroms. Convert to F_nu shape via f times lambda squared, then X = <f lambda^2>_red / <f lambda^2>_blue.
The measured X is 1.03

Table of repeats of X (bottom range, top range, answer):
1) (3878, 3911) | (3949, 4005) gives 0.88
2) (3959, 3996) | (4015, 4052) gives 1.10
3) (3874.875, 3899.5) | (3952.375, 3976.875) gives 0.82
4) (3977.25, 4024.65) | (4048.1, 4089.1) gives 1.06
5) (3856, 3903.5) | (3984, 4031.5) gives 0.92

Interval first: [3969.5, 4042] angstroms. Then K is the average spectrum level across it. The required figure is 4.86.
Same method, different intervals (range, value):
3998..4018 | 4.92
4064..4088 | 5.06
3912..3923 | 5.24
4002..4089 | 5.02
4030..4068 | 5.01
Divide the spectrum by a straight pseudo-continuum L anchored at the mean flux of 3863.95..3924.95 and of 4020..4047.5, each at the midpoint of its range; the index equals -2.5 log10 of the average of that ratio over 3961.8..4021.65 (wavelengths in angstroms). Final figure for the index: 0.08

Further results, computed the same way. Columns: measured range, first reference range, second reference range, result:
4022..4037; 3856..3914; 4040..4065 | 0.021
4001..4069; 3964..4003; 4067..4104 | -0.034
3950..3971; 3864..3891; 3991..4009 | 0.094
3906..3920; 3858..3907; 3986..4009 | 0.032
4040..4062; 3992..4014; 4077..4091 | -0.006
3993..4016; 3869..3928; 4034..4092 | 0.058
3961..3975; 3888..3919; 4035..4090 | 0.213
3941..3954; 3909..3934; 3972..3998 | 0.015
